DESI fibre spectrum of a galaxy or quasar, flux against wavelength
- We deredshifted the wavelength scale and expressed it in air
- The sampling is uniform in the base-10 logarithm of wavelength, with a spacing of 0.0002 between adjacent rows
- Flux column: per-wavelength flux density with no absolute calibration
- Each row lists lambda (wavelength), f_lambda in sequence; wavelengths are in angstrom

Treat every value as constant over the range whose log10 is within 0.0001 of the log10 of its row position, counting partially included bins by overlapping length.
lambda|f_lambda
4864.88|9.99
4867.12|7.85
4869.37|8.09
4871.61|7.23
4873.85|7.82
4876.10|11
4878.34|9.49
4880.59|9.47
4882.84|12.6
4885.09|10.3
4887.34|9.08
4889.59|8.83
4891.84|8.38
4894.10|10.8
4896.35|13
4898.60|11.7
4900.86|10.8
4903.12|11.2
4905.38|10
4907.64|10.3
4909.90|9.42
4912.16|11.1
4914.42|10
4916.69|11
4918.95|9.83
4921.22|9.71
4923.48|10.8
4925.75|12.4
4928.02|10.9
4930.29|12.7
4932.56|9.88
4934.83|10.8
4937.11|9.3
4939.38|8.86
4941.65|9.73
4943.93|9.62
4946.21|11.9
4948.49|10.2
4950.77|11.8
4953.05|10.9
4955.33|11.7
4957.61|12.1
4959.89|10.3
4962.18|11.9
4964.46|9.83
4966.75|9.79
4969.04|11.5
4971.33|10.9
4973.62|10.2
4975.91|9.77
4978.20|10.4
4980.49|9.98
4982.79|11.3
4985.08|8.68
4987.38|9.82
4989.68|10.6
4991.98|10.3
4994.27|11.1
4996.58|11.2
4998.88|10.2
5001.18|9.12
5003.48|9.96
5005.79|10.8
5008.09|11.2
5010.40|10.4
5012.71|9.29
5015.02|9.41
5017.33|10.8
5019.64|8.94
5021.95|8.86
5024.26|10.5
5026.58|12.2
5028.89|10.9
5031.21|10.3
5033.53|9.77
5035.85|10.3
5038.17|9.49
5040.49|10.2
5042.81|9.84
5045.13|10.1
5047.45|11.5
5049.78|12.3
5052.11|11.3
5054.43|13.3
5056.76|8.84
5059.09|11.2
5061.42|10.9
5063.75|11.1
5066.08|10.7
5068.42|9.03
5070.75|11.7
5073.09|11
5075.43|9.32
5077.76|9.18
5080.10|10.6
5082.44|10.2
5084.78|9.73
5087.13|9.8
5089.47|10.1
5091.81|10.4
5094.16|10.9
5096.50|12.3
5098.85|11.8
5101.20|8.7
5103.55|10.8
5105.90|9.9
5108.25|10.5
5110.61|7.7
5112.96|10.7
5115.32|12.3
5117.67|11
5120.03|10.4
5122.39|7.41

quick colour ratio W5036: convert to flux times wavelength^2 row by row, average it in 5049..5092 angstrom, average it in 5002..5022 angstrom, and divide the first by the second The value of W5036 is 1.08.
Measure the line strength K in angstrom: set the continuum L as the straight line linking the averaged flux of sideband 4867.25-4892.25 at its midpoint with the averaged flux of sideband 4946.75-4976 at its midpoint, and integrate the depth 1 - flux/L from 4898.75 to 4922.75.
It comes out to -1.3 angstrom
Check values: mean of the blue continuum 9.27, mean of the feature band 10.4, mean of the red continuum 10.9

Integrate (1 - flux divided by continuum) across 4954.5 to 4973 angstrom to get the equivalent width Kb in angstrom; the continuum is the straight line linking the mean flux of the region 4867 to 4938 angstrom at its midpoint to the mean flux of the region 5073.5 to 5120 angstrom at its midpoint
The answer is -1.3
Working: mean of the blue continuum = 10.2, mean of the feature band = 11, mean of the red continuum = 10.3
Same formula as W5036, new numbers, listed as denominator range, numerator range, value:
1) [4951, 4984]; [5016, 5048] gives 0.97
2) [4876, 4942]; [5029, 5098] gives 1.07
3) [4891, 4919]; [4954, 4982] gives 1.03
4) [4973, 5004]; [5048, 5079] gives 1.09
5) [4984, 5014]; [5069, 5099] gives 1.06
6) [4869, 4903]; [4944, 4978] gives 1.12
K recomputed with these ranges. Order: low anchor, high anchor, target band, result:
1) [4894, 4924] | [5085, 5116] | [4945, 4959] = -1.03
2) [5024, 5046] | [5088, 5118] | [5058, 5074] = -0.56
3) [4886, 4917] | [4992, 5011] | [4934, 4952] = 0.27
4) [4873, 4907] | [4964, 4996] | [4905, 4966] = -1.85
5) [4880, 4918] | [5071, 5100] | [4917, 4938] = -0.50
